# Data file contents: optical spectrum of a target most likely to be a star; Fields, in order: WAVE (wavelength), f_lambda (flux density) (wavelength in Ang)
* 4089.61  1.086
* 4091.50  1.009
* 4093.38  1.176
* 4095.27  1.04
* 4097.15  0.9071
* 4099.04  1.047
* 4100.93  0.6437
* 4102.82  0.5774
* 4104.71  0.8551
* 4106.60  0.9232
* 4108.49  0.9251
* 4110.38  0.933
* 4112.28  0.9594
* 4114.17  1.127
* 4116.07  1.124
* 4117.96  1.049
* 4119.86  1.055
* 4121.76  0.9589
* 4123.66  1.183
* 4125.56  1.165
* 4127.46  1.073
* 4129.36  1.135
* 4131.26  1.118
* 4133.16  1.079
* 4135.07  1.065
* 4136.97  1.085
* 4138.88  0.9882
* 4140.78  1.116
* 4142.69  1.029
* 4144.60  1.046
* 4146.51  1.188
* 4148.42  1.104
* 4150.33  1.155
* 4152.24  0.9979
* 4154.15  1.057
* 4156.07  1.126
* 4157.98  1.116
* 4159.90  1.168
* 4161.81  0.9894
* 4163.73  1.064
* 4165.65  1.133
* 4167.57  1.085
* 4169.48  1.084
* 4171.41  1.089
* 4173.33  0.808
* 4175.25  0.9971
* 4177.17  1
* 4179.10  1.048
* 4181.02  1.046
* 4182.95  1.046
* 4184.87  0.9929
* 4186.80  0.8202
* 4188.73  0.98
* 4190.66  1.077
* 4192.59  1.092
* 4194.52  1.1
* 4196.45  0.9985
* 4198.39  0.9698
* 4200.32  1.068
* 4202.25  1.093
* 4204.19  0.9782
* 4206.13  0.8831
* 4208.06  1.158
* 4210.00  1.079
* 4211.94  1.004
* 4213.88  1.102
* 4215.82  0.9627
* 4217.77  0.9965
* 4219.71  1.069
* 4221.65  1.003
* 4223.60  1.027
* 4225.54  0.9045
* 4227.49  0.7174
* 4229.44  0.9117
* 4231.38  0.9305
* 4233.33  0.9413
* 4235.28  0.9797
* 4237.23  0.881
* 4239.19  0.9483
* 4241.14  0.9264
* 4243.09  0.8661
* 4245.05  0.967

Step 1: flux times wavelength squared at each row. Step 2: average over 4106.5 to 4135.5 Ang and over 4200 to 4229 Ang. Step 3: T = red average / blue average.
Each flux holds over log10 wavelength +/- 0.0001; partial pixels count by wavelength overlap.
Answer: 1.0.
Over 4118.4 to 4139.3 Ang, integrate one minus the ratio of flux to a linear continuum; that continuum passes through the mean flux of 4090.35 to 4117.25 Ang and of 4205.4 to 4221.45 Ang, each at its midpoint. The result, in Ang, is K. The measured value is -2.5 Ang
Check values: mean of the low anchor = 0.948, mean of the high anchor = 1.03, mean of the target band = 1.08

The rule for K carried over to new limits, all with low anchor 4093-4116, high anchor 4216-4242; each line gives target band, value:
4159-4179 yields -2.3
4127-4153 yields -4.3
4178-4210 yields -2.9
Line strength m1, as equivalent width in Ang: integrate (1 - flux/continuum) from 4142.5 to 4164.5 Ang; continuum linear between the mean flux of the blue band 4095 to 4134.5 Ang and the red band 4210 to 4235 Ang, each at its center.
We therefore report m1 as -2.3 Ang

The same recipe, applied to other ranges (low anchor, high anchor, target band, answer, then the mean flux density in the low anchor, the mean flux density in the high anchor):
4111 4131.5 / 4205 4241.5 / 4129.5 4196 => -1.2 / 1.08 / 0.97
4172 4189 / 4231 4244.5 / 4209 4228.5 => -0.9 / 0.973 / 0.925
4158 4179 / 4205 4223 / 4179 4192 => 0.5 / 1.05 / 1.03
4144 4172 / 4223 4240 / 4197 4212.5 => -0.8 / 1.09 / 0.913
